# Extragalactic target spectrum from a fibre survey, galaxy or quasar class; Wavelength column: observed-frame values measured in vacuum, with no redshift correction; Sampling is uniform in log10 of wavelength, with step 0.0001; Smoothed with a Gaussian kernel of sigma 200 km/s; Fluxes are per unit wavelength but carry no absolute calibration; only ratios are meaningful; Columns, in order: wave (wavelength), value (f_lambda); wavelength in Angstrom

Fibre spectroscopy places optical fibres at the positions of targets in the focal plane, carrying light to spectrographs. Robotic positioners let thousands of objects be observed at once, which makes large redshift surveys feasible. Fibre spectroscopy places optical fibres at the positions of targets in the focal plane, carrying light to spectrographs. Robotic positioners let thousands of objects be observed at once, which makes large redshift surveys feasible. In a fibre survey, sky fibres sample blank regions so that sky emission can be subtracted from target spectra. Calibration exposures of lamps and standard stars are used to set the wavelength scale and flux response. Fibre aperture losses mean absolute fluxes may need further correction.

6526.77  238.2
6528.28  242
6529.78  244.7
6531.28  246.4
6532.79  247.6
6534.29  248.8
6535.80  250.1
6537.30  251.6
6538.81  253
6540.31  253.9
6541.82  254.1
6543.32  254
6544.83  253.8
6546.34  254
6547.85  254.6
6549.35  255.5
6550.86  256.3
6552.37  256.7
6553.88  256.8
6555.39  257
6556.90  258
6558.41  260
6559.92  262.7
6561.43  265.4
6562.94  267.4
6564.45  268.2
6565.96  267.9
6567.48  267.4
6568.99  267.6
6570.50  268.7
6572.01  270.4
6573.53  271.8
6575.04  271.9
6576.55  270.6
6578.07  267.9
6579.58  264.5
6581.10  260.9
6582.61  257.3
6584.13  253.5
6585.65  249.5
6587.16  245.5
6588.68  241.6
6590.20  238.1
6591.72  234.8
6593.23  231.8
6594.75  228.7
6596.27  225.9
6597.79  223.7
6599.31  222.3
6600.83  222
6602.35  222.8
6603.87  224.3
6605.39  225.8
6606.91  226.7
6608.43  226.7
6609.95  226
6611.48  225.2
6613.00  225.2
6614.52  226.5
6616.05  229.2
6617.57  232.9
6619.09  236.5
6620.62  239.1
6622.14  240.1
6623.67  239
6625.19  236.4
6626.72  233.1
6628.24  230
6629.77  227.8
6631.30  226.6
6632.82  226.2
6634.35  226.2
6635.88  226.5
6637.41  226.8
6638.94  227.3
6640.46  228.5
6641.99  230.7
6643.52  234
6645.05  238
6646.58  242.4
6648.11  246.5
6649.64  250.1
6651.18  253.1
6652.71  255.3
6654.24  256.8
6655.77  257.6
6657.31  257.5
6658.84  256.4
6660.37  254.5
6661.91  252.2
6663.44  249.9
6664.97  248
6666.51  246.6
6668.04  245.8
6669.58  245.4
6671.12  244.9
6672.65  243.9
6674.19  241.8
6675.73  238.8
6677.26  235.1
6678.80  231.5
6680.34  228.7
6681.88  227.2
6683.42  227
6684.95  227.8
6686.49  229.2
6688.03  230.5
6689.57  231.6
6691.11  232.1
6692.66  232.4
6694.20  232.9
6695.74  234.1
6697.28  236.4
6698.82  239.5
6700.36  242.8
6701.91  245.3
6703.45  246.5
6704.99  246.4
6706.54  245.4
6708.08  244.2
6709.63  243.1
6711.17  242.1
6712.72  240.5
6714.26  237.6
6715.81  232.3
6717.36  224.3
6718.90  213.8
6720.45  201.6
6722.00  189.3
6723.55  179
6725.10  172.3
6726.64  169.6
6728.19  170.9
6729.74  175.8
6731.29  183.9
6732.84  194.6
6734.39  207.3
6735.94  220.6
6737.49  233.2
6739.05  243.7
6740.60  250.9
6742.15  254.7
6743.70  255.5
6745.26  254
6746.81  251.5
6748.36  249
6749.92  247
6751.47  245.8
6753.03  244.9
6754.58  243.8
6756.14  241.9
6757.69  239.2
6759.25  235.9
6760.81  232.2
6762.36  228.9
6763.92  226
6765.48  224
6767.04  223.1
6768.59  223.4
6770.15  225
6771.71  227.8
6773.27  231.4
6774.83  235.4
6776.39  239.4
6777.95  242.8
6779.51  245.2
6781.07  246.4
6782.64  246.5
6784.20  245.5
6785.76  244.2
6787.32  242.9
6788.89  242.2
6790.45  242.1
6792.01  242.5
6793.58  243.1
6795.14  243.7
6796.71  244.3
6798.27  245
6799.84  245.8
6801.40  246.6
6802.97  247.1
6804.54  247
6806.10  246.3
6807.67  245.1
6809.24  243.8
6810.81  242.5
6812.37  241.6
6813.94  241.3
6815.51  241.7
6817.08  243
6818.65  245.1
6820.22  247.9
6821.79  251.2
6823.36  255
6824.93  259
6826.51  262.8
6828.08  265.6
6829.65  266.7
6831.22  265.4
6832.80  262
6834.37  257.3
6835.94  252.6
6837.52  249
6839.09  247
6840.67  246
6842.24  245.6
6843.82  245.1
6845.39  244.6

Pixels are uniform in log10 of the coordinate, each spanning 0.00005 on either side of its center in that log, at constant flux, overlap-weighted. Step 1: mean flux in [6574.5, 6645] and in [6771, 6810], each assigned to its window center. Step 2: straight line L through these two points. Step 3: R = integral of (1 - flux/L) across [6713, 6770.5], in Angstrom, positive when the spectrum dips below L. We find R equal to 4.3 Angstrom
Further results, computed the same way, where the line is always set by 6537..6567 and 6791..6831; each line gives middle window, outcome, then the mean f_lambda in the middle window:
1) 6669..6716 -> 2.9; 237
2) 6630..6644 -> 1.5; 228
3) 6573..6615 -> 2.8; 240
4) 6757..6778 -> 1.6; 231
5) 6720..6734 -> 3.9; 182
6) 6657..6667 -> 0.1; 252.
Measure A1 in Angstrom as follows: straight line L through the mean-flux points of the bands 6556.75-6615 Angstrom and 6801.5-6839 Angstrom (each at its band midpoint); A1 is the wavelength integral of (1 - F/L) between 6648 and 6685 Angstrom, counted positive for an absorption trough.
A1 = 0.5 Angstrom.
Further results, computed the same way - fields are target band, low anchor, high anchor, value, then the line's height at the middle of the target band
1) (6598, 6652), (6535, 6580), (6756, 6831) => 5.1 Angstrom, 256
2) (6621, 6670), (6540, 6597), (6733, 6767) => 1.5 Angstrom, 249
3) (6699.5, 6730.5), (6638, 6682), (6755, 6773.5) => 2.4 Angstrom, 237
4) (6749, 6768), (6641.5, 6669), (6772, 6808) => 0.7 Angstrom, 245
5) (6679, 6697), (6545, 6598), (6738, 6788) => 1.2 Angstrom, 246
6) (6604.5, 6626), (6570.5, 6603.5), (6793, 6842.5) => 1.4 Angstrom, 247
